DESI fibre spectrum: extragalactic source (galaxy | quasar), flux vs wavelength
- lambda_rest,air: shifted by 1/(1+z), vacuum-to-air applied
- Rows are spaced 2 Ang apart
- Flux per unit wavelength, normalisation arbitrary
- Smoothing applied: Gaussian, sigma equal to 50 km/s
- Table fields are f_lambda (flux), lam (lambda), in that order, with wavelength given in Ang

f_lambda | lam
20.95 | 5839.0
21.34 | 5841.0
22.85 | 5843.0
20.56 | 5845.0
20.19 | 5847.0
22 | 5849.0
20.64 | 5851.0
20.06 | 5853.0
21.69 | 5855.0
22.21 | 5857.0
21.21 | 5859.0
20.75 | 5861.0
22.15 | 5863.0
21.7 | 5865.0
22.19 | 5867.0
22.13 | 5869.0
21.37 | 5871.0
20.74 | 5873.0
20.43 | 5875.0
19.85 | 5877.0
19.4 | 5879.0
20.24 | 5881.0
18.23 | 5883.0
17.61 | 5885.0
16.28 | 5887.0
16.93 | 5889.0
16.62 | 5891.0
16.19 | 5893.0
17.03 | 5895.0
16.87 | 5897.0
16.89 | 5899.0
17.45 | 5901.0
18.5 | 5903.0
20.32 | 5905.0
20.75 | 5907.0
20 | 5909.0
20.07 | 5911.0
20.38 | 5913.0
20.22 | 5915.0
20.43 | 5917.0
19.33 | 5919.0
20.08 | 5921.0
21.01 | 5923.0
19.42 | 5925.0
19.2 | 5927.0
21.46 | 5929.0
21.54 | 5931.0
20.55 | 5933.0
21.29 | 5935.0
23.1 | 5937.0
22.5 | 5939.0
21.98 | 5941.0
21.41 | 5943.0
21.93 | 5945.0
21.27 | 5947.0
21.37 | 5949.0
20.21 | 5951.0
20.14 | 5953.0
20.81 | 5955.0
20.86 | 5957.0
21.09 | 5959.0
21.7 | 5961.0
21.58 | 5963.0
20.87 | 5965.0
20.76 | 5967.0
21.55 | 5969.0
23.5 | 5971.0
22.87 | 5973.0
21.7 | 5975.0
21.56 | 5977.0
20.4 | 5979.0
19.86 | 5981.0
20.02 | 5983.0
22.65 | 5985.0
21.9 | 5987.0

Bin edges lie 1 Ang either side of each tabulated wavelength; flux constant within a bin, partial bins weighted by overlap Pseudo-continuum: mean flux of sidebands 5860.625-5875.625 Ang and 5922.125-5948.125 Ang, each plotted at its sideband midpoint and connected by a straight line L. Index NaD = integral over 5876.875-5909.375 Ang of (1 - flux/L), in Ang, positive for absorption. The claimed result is 5.02 Ang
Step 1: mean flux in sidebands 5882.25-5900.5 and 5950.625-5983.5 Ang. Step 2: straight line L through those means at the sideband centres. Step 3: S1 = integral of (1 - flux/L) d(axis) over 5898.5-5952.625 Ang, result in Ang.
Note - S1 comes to -4.7 Ang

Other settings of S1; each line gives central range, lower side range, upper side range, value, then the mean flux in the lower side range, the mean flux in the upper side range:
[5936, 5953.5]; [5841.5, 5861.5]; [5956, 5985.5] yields -0.2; 21.2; 21.4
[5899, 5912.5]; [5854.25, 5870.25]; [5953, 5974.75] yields 1.4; 21.7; 21.5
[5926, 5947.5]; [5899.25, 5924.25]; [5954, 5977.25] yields -0.9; 19.8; 21.6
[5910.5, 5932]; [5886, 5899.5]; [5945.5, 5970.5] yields -2.0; 16.7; 21.1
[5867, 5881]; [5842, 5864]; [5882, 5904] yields -1.2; 21.3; 17.1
